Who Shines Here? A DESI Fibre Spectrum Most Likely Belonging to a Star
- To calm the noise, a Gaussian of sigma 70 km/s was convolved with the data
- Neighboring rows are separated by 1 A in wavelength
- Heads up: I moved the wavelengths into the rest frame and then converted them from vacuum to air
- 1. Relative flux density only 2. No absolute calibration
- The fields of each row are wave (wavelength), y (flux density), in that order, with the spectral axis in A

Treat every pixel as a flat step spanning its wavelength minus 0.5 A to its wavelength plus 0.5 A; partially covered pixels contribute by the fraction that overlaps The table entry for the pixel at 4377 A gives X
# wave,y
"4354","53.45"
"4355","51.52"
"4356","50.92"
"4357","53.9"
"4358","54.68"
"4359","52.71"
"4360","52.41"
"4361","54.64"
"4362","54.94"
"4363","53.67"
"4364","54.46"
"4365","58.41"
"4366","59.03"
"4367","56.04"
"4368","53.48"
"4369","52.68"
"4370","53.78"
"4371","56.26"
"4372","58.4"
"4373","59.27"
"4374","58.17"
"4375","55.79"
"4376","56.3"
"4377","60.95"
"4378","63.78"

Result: 60.95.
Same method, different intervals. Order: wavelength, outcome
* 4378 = 63.78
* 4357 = 53.9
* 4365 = 58.41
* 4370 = 53.78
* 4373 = 59.27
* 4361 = 54.64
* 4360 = 52.41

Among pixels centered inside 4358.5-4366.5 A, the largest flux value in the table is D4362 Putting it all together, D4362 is 59.03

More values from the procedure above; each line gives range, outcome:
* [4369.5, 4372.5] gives 58.4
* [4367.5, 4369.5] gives 53.48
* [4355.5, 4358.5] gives 54.68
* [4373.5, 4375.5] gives 58.17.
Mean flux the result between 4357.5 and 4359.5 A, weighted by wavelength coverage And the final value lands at 53.7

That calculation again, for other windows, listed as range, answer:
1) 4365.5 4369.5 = 55.3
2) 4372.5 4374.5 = 58.7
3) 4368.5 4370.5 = 53.2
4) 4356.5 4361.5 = 53.7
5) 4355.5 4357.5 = 52.4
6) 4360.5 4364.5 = 54.4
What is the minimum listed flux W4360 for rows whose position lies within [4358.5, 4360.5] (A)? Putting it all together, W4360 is 52.41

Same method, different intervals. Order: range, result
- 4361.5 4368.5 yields 53.48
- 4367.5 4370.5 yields 52.68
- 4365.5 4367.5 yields 56.04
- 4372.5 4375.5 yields 55.79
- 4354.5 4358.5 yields 50.92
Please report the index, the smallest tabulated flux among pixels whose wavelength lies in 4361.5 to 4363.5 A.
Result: 53.67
